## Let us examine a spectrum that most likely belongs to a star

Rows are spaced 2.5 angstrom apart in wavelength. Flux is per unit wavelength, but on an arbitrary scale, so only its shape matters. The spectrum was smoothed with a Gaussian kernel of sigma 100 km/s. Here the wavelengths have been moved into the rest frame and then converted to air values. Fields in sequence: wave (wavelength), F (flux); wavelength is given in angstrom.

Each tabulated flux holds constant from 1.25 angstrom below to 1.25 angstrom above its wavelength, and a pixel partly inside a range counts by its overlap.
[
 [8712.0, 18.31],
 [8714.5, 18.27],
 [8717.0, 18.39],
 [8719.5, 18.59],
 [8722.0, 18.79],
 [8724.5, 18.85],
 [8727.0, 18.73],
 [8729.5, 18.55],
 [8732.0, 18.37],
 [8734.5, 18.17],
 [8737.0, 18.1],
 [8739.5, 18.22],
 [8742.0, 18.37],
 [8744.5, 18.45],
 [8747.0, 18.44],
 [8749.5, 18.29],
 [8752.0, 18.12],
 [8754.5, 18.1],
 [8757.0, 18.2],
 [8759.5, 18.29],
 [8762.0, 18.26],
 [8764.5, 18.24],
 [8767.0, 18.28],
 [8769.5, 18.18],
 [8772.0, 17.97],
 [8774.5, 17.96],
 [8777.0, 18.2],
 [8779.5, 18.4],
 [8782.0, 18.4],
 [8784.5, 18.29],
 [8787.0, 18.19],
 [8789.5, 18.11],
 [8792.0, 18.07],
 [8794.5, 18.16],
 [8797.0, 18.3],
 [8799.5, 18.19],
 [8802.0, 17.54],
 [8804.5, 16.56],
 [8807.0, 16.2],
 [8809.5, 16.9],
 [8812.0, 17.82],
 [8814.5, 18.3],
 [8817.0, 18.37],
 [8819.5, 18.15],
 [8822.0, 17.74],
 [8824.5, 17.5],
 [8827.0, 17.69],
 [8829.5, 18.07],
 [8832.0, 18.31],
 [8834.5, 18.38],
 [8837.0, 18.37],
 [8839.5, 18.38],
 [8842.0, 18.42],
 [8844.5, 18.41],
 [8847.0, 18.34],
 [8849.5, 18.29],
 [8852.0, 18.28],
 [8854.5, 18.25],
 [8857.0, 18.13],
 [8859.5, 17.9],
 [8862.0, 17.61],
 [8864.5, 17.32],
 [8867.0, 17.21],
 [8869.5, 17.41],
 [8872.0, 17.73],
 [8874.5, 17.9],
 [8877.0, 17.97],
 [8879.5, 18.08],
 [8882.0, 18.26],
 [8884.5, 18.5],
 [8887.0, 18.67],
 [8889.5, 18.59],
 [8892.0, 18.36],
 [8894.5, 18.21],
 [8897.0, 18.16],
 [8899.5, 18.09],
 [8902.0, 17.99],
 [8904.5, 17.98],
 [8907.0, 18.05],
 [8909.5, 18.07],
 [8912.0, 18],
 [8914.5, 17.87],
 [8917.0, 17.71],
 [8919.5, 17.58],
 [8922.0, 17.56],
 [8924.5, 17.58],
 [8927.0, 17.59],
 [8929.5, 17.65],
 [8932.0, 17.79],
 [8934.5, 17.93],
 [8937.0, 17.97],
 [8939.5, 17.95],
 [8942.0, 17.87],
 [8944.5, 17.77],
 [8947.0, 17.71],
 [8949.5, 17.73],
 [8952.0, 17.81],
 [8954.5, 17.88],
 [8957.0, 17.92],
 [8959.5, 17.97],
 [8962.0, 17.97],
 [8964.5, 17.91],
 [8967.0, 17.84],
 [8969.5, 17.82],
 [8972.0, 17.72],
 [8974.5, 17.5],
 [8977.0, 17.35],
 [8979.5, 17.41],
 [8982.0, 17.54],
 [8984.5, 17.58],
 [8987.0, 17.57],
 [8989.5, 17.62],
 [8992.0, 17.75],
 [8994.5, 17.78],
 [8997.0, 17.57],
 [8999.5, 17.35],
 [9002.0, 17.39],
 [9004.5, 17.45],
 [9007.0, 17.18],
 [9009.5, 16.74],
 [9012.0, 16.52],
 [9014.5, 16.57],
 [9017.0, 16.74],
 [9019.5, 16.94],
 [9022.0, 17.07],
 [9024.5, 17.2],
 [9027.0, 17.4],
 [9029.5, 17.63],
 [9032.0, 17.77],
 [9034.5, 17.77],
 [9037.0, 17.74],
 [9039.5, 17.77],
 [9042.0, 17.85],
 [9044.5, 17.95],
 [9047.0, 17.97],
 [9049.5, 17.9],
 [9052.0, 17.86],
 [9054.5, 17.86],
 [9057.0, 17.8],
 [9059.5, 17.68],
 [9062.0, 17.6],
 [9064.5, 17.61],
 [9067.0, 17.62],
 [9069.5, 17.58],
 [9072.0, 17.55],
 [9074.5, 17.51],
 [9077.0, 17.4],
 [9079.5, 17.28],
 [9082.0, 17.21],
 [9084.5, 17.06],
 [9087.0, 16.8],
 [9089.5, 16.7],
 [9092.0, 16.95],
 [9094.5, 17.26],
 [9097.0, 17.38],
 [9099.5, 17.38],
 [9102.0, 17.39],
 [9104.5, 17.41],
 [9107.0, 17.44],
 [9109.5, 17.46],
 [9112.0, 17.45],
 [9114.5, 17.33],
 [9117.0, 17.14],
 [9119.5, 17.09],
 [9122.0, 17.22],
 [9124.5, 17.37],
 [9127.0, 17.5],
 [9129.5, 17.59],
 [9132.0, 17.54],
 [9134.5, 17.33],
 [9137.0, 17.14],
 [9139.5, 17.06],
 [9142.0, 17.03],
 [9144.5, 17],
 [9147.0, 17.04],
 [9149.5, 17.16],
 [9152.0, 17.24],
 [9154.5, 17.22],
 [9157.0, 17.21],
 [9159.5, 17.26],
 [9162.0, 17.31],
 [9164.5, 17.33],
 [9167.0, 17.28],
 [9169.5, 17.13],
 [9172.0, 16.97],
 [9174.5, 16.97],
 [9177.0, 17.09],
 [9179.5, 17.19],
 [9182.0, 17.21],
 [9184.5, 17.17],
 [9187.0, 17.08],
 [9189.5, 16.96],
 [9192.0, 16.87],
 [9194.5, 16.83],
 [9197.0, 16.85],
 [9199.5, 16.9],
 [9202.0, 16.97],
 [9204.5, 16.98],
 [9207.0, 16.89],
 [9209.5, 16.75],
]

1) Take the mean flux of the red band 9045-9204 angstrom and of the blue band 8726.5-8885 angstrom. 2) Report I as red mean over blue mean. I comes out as 1.0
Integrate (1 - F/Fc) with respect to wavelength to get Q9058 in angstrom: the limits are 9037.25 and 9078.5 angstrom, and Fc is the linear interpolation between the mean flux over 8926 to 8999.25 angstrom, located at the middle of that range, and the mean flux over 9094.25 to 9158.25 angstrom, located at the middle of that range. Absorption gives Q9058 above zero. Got -0.58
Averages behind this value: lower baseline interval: 17.7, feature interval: 17.7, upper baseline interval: 17.3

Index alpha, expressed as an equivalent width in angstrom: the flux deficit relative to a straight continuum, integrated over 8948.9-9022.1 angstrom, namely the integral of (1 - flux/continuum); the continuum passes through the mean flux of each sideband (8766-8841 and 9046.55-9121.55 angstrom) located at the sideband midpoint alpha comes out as 0.55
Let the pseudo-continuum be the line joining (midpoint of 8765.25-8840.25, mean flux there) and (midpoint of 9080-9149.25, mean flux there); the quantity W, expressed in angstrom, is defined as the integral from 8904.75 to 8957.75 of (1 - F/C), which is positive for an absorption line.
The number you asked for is -0.4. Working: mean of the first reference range 18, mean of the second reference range 17.2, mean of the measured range 17.8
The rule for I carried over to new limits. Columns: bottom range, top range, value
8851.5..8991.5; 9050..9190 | 0.97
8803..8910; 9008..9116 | 0.97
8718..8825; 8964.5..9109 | 0.96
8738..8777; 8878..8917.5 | 1.00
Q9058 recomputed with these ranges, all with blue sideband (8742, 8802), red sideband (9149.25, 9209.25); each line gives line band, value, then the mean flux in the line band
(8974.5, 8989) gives 0.1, 17.5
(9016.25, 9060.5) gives -0.4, 17.6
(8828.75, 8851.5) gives -0.4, 18.3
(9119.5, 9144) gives -0.1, 17.3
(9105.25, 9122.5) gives 0.0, 17.3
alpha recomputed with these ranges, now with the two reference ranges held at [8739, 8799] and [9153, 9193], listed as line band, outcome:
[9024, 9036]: 0.0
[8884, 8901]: -0.4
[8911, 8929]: 0.1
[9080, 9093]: 0.3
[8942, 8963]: -0.1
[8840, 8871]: 0.0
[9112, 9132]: -0.1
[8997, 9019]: 0.7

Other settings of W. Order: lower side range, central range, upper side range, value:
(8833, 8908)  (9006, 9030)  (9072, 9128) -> 0.8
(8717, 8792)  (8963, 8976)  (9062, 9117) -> -0.1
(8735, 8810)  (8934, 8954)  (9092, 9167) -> -0.2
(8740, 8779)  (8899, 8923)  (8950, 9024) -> -0.2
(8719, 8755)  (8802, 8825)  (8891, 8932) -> 0.9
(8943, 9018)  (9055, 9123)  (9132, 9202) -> -0.3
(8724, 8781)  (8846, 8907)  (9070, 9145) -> -0.4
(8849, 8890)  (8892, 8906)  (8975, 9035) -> -0.2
